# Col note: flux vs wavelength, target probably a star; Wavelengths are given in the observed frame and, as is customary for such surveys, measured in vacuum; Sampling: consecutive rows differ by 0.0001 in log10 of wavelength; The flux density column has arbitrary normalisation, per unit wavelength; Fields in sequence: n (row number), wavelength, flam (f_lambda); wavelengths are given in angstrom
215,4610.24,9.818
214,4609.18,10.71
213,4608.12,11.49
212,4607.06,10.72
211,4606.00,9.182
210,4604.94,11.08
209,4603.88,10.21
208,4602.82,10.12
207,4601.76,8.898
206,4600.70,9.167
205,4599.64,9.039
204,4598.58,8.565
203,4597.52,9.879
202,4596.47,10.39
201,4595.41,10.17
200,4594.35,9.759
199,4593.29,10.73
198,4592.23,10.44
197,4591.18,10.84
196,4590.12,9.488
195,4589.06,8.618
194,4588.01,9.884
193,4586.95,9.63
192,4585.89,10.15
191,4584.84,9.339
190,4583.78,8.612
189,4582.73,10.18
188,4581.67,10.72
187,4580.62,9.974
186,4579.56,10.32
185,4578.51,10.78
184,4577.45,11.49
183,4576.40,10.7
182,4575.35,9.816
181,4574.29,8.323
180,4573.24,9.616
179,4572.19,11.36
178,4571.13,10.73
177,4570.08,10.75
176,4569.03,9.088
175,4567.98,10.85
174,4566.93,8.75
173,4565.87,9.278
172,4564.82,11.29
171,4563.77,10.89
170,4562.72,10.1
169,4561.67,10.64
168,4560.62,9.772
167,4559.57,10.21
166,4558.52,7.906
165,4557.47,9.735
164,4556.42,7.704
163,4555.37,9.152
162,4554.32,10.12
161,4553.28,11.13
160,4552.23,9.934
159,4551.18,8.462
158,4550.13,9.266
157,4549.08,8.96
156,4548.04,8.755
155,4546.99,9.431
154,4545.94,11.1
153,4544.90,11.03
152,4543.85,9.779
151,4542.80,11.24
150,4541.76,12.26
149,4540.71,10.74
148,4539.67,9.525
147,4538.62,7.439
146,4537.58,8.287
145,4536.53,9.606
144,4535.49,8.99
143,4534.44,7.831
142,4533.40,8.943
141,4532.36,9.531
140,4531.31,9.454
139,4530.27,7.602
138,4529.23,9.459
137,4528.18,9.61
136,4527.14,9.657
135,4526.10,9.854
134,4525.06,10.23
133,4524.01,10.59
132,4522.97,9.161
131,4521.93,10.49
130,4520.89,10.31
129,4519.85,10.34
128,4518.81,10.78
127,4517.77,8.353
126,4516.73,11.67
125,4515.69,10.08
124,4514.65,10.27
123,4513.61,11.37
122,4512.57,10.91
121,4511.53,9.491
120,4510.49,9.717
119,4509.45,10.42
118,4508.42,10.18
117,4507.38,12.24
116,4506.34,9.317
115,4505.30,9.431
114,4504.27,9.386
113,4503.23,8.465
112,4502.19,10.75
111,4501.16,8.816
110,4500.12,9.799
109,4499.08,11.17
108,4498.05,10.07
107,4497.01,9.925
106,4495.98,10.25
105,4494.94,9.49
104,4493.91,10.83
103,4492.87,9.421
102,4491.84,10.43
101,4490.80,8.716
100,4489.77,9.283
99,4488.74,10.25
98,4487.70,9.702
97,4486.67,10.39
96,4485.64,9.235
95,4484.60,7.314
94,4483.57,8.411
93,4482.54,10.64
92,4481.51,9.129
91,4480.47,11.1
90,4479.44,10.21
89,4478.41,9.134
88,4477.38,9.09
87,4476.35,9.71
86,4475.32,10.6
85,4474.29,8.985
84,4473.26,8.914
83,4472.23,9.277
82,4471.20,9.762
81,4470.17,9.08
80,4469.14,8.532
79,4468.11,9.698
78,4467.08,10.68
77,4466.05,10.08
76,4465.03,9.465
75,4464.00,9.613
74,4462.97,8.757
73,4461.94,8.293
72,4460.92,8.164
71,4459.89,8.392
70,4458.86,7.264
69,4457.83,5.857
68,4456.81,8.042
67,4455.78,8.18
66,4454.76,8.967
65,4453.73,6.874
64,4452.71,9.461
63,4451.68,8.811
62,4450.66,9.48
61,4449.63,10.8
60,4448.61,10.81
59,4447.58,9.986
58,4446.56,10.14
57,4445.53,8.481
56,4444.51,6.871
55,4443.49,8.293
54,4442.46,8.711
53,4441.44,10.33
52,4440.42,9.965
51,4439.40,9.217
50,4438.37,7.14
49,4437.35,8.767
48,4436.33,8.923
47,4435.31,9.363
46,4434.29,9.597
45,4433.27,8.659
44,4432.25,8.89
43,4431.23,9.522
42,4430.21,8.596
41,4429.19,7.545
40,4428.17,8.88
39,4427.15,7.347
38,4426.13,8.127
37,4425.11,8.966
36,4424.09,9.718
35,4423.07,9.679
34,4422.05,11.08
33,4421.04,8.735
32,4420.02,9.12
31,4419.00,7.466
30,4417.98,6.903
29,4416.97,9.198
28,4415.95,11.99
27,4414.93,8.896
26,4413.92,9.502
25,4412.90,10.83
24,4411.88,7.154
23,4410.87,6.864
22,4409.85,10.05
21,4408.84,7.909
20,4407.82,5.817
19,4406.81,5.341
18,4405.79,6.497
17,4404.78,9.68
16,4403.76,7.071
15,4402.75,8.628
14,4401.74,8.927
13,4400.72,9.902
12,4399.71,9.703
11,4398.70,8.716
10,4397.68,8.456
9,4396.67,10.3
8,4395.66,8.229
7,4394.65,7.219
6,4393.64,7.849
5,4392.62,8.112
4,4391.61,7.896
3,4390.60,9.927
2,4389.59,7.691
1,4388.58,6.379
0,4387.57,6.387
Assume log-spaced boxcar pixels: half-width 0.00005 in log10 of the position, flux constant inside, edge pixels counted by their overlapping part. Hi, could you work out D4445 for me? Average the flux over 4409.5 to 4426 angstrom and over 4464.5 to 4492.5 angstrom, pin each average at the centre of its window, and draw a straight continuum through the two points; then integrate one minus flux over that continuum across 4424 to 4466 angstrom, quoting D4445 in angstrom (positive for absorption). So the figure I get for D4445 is 2.4 angstrom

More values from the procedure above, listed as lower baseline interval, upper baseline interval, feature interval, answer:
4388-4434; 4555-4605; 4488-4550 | -3.0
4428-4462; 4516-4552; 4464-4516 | -3.2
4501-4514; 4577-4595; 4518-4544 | 1.0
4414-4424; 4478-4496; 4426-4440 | 1.1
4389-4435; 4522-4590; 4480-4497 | -0.8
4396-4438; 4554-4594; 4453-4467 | 1.0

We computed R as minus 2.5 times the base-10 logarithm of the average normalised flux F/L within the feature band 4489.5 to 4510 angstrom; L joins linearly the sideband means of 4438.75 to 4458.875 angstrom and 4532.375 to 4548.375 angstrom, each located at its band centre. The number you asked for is -0.07 mag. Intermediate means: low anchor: 8.85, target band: 9.93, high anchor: 9.67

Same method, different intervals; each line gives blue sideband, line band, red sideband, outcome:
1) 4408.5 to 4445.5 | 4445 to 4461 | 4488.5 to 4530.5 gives 0.06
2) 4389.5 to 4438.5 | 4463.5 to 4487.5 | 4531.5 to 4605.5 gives -0.05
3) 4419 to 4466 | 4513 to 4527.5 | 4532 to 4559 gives -0.10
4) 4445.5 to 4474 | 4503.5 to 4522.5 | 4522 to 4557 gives -0.10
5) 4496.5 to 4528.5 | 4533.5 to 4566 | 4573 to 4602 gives 0.03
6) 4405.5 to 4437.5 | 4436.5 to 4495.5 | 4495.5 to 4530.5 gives 0.02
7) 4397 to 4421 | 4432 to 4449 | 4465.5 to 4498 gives -0.01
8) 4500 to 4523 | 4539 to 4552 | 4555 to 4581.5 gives 0.00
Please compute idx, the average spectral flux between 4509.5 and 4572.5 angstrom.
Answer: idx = 9.83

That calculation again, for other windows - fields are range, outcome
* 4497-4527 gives 10.1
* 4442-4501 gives 9.28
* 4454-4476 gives 8.87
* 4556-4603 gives 9.88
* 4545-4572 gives 9.8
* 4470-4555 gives 9.77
